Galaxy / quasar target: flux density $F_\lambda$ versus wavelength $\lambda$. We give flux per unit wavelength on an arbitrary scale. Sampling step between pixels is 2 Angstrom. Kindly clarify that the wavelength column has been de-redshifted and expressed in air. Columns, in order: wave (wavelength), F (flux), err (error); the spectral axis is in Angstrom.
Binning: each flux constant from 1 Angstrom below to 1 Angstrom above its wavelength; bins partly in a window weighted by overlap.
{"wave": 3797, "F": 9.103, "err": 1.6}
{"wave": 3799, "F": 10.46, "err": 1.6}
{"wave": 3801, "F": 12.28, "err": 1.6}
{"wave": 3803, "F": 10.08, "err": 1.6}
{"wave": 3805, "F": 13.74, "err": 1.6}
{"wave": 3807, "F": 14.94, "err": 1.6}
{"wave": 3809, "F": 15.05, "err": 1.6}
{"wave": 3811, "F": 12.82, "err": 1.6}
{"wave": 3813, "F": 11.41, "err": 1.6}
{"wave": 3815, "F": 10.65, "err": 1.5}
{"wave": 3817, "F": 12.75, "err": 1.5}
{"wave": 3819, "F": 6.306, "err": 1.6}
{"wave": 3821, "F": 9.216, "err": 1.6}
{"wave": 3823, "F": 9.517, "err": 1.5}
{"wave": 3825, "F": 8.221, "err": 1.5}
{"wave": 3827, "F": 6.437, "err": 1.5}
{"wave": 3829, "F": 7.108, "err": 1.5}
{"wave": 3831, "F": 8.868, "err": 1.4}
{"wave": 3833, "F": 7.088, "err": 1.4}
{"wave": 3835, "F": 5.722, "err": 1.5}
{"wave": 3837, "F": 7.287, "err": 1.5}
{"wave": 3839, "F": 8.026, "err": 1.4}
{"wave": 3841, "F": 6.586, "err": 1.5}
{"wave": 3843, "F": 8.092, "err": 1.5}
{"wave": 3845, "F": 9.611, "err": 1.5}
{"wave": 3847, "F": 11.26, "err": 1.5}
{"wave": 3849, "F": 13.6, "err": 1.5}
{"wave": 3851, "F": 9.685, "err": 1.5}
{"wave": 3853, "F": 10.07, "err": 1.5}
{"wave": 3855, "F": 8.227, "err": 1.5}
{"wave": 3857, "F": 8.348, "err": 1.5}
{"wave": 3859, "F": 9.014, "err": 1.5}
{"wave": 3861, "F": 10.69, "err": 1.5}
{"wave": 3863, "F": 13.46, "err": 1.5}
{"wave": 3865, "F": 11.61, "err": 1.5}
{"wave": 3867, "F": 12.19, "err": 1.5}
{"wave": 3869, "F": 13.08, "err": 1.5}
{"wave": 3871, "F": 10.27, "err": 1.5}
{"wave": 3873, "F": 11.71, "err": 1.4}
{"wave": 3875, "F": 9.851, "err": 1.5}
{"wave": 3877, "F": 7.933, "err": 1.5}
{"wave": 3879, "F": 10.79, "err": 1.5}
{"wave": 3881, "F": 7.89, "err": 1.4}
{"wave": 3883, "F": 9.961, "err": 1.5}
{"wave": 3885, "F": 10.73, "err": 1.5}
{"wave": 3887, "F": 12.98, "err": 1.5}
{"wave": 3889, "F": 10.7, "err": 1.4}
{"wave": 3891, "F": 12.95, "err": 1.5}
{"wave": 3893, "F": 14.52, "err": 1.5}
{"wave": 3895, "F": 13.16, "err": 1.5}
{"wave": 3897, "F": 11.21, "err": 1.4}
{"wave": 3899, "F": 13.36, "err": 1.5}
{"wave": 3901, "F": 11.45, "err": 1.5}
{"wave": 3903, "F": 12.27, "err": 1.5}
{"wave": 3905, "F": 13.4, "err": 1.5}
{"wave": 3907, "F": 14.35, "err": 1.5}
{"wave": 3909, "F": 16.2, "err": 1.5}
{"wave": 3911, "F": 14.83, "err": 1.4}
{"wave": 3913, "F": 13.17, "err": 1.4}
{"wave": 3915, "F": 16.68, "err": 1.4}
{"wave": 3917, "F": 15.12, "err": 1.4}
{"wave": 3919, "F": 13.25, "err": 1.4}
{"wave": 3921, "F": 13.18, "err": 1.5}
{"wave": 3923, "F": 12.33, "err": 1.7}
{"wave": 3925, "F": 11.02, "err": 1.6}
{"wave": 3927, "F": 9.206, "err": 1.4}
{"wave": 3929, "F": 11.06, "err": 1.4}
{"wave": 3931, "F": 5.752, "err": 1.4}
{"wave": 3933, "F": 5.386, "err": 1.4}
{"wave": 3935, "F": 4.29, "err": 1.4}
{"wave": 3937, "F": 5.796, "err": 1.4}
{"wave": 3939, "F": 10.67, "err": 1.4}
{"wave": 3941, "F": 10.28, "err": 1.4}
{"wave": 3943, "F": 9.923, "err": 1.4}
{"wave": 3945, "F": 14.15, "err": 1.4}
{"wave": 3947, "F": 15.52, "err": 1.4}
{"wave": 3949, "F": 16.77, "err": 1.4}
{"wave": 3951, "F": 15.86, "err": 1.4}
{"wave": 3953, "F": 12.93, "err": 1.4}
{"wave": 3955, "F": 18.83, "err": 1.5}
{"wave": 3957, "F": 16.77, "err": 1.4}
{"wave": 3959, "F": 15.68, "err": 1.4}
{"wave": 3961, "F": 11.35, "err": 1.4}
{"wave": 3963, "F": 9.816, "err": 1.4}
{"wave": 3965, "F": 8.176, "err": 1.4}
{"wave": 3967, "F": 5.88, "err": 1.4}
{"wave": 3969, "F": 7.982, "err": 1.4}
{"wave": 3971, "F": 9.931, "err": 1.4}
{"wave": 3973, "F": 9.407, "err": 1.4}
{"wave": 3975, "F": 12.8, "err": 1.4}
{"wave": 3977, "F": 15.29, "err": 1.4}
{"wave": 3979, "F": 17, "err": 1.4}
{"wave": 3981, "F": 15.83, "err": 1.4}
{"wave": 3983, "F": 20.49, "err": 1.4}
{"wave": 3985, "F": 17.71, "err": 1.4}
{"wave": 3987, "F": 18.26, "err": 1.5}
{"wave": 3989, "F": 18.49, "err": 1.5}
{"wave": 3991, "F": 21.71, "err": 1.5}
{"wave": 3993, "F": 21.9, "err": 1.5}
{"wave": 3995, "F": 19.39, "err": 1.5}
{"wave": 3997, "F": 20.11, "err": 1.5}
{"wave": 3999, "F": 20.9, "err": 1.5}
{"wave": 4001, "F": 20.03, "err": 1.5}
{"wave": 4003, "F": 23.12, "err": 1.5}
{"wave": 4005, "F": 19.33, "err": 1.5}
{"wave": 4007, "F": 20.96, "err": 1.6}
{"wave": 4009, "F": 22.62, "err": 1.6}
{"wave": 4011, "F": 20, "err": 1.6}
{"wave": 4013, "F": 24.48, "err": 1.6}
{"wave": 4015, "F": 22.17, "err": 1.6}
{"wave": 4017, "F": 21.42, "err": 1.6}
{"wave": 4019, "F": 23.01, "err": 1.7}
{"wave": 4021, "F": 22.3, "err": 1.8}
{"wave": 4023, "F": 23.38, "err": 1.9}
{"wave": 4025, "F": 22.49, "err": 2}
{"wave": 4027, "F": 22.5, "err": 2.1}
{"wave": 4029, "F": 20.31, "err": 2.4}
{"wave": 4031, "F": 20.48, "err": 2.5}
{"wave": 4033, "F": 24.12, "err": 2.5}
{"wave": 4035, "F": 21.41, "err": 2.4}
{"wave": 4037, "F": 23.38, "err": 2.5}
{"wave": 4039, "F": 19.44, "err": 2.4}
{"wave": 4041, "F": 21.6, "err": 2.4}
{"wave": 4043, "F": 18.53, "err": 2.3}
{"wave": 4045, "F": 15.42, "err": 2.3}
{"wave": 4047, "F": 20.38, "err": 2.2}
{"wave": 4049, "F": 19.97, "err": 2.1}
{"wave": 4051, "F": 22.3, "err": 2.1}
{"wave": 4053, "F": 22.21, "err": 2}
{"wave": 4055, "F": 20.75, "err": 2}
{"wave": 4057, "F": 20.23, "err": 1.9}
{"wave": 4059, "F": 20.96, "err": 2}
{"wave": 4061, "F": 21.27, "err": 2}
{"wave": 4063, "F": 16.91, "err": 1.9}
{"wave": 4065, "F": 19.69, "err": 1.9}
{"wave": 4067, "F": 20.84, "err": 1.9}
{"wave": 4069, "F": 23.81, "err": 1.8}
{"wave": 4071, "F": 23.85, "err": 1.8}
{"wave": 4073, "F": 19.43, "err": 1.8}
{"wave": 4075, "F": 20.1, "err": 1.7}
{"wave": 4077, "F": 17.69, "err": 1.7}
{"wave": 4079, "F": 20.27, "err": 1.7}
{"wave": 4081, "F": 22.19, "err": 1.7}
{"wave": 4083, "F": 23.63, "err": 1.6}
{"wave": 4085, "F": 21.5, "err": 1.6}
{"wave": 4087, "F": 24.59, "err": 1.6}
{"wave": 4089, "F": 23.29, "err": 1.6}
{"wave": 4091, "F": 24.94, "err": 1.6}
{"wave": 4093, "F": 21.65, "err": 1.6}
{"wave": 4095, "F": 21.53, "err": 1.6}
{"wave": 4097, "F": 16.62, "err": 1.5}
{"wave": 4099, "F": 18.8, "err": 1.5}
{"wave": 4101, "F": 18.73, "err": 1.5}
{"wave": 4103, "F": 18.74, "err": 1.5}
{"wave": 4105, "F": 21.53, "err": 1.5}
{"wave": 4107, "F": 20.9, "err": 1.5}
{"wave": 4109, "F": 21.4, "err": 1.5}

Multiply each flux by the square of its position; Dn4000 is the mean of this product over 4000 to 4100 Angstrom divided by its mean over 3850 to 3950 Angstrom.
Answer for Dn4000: 2.01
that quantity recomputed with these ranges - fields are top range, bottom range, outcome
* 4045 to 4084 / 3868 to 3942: 1.98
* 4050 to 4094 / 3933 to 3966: 1.89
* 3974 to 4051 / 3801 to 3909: 2.07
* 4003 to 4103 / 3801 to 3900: 2.25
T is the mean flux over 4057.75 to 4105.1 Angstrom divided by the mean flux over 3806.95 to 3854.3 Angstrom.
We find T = 2.21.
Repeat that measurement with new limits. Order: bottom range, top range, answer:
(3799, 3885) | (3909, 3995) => 1.32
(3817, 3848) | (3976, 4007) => 2.39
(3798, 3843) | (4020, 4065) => 2.15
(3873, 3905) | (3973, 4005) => 1.63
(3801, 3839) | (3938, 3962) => 1.43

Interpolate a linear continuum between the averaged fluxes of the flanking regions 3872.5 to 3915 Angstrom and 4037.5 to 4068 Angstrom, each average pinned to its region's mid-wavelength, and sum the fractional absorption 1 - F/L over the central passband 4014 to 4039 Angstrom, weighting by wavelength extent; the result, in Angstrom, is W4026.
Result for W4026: -4.5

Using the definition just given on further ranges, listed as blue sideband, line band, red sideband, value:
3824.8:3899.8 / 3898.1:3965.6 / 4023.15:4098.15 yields 7.3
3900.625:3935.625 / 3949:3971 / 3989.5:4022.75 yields 5.2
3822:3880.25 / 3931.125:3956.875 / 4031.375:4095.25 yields 5.3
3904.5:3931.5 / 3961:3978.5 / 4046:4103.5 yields 6.1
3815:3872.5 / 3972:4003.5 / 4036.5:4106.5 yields -3.0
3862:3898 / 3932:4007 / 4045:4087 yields 7.1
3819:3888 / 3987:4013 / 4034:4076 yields -4.7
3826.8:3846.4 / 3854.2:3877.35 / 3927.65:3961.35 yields -5.0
